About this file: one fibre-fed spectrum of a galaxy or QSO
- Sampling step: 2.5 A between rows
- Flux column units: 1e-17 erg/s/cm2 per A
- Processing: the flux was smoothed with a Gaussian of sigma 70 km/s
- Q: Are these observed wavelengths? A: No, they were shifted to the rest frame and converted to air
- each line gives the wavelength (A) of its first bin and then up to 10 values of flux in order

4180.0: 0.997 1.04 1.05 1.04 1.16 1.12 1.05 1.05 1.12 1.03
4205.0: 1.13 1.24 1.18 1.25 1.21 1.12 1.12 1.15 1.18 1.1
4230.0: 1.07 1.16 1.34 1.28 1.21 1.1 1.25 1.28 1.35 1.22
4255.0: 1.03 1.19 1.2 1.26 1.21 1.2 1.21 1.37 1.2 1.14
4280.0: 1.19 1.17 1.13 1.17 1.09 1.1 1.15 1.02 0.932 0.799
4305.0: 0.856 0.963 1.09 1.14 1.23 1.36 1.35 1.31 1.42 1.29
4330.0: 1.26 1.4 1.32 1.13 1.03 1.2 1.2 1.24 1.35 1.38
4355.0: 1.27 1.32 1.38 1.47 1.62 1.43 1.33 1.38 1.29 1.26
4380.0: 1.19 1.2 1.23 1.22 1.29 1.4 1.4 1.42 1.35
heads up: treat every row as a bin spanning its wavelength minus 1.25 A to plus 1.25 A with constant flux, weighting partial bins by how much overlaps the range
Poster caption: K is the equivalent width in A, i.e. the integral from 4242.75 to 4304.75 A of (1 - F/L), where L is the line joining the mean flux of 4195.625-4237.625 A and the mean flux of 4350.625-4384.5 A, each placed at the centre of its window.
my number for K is 3.6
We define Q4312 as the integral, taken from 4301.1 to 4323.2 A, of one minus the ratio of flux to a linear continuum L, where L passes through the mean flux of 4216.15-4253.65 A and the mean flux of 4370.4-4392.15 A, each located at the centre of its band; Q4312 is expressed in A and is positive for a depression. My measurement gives 2.10 A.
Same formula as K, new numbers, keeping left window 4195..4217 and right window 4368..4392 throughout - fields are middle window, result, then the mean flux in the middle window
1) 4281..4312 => 4.3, 1.04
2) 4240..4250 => -0.5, 1.23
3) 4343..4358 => -0.4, 1.29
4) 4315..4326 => -1.0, 1.34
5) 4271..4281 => -0.2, 1.23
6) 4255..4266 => -0.1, 1.19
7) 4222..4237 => -0.1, 1.17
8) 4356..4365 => -1.1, 1.42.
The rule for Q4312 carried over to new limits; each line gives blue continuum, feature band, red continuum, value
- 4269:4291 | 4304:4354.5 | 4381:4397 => 0.3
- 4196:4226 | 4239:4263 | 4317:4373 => -0.2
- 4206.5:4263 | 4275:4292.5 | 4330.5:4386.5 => 1.2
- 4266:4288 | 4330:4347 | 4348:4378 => 1.3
